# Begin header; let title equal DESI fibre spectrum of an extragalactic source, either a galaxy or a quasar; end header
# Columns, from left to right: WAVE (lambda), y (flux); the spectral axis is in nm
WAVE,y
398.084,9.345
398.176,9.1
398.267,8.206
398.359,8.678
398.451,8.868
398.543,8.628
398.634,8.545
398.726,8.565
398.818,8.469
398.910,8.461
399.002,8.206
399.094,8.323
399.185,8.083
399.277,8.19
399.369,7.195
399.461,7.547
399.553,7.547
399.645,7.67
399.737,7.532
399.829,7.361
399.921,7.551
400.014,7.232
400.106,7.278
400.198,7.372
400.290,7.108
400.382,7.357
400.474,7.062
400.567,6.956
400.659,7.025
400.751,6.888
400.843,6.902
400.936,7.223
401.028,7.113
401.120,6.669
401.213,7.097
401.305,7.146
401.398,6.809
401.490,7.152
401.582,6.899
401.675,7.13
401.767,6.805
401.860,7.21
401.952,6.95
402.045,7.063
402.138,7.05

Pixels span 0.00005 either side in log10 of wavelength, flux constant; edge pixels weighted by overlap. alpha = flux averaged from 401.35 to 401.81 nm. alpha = 6.96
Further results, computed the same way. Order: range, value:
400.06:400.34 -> 7.27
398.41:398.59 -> 8.77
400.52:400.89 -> 6.93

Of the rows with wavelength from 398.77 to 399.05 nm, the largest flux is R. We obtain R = 8.469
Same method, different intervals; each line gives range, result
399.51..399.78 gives 7.67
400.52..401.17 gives 7.223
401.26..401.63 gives 7.152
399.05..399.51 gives 8.323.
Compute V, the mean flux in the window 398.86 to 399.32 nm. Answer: 8.26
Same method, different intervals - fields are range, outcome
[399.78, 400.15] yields 7.34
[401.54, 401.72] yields 7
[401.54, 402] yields 6.99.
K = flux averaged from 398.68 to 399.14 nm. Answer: 8.41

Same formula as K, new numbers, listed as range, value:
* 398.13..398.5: 8.71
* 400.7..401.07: 7.03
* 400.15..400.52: 7.24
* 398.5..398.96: 8.53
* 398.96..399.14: 8.3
